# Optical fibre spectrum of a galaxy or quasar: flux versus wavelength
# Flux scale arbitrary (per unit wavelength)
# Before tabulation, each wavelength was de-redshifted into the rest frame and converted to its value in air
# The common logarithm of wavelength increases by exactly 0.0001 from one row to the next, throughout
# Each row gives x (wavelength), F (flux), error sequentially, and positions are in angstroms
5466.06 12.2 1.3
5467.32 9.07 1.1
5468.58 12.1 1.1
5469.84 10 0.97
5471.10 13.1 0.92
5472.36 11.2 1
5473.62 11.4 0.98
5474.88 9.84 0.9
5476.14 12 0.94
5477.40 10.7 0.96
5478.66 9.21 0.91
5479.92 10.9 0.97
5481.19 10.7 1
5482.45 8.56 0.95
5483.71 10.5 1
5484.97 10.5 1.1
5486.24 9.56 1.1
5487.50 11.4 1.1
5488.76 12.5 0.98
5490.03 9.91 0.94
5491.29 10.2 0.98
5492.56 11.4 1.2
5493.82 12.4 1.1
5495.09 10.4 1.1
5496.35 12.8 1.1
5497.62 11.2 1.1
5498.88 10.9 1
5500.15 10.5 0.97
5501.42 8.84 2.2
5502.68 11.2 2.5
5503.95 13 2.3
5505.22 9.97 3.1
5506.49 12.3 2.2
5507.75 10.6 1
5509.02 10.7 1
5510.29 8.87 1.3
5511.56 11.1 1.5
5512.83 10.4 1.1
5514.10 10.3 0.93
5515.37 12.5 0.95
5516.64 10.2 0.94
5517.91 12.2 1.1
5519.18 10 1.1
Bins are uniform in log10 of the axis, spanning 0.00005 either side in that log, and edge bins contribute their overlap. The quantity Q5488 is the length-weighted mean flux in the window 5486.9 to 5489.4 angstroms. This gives 11.9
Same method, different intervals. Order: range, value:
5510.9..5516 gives 11.1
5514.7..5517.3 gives 11.3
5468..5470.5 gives 11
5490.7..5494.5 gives 11.3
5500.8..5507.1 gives 11.1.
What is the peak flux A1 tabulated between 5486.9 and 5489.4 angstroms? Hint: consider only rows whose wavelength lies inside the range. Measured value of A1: 12.5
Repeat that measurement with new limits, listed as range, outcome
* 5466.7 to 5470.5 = 12.1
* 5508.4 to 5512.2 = 11.1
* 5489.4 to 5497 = 12.8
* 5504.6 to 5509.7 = 12.3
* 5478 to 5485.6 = 10.9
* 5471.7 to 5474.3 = 11.4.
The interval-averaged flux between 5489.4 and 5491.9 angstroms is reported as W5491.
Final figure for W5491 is 10.1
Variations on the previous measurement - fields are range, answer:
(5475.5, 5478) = 11.4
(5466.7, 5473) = 11.1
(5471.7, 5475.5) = 10.8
